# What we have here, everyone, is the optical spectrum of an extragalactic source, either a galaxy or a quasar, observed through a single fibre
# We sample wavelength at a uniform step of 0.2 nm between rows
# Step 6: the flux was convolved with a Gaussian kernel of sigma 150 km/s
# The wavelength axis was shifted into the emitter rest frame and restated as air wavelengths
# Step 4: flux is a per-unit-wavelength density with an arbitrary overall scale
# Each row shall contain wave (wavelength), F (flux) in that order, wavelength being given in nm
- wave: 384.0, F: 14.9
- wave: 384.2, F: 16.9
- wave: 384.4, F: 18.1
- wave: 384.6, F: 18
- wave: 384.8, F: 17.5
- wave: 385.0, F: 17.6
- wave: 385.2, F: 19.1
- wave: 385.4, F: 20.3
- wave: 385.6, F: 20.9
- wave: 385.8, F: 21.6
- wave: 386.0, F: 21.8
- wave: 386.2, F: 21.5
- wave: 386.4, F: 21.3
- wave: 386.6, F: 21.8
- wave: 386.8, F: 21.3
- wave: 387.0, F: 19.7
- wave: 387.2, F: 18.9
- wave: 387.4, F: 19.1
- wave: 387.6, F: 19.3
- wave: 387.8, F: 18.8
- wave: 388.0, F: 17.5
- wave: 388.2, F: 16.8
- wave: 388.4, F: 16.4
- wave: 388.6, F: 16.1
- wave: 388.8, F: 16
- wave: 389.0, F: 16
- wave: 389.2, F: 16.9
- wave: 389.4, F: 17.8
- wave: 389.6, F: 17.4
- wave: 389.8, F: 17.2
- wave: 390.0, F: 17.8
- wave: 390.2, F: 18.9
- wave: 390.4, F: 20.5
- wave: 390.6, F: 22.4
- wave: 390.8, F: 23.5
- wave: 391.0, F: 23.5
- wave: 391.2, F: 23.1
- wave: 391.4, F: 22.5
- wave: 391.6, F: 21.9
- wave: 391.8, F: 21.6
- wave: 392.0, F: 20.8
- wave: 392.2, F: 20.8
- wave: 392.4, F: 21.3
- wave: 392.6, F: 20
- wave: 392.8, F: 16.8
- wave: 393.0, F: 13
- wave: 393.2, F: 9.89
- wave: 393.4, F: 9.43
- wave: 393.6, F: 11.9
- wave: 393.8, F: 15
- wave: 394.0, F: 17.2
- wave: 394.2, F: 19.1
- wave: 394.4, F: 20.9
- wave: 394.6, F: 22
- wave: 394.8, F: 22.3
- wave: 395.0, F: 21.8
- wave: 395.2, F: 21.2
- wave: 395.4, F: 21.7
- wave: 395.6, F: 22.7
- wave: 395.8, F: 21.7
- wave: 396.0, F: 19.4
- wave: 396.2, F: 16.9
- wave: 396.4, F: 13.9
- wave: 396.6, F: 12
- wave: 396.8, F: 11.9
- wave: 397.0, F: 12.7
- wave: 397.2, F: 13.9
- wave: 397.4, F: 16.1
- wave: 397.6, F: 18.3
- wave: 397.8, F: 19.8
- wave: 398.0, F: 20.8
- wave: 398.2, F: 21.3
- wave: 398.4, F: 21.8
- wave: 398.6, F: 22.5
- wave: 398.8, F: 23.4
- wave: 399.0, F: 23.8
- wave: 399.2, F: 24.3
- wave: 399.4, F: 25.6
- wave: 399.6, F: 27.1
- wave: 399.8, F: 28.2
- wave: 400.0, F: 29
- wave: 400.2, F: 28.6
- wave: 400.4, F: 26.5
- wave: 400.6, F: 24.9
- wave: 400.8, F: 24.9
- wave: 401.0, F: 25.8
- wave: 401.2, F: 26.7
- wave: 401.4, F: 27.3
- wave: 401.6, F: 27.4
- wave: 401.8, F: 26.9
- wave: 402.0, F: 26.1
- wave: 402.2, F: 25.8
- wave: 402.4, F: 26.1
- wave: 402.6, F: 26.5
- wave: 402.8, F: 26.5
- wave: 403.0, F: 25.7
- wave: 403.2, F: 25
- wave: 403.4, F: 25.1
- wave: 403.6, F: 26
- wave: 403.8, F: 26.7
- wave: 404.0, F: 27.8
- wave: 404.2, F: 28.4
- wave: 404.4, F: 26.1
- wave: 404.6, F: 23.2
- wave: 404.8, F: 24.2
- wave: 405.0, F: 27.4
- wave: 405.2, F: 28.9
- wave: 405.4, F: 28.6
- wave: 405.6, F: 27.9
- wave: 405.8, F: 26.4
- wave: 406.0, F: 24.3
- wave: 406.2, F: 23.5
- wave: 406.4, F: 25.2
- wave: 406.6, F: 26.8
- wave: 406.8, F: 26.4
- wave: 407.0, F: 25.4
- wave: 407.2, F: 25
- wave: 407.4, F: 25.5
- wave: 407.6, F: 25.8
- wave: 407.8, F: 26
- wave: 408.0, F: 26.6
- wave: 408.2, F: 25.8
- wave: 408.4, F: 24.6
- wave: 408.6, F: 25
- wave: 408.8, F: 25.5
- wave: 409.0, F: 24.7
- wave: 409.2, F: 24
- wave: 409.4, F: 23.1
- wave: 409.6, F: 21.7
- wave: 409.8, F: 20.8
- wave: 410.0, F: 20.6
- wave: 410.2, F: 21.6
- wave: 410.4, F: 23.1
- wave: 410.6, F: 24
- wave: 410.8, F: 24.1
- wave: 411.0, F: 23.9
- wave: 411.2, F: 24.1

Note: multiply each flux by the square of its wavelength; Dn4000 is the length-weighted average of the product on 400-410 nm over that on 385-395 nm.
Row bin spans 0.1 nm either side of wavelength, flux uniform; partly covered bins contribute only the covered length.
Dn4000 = 1.46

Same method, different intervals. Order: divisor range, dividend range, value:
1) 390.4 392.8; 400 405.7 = 1.29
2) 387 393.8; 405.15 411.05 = 1.48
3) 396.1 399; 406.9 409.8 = 1.47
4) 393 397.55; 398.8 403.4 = 1.60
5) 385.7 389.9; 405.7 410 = 1.46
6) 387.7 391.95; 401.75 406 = 1.47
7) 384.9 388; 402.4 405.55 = 1.44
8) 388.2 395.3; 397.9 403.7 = 1.43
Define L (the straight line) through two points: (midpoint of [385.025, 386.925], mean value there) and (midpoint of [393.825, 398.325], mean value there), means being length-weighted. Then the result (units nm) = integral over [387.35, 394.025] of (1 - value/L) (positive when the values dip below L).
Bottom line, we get 0.55 nm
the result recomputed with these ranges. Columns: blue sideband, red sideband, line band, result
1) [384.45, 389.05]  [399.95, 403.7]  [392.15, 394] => 0.57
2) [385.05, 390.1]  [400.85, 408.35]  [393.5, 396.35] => 0.33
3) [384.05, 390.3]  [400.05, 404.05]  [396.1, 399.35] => 0.77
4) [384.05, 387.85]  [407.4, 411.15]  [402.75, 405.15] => -0.32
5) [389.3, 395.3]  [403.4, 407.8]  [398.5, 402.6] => -0.46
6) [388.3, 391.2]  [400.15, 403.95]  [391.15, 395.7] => 0.44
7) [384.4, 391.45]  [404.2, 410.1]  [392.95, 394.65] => 0.48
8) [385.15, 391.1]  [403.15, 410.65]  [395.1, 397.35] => 0.49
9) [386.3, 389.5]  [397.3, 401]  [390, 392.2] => -0.19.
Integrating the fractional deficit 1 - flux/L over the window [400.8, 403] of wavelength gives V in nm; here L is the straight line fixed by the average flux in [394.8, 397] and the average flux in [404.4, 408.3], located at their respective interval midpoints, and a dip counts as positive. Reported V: -0.36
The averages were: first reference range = 18.2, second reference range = 25.9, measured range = 26.4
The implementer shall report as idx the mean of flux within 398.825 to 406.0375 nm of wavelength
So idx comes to 26.4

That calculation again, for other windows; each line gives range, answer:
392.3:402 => 20.7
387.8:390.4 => 17.3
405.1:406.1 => 27.2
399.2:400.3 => 27.4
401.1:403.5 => 26.3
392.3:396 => 18.2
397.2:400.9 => 23.5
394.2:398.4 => 18.7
